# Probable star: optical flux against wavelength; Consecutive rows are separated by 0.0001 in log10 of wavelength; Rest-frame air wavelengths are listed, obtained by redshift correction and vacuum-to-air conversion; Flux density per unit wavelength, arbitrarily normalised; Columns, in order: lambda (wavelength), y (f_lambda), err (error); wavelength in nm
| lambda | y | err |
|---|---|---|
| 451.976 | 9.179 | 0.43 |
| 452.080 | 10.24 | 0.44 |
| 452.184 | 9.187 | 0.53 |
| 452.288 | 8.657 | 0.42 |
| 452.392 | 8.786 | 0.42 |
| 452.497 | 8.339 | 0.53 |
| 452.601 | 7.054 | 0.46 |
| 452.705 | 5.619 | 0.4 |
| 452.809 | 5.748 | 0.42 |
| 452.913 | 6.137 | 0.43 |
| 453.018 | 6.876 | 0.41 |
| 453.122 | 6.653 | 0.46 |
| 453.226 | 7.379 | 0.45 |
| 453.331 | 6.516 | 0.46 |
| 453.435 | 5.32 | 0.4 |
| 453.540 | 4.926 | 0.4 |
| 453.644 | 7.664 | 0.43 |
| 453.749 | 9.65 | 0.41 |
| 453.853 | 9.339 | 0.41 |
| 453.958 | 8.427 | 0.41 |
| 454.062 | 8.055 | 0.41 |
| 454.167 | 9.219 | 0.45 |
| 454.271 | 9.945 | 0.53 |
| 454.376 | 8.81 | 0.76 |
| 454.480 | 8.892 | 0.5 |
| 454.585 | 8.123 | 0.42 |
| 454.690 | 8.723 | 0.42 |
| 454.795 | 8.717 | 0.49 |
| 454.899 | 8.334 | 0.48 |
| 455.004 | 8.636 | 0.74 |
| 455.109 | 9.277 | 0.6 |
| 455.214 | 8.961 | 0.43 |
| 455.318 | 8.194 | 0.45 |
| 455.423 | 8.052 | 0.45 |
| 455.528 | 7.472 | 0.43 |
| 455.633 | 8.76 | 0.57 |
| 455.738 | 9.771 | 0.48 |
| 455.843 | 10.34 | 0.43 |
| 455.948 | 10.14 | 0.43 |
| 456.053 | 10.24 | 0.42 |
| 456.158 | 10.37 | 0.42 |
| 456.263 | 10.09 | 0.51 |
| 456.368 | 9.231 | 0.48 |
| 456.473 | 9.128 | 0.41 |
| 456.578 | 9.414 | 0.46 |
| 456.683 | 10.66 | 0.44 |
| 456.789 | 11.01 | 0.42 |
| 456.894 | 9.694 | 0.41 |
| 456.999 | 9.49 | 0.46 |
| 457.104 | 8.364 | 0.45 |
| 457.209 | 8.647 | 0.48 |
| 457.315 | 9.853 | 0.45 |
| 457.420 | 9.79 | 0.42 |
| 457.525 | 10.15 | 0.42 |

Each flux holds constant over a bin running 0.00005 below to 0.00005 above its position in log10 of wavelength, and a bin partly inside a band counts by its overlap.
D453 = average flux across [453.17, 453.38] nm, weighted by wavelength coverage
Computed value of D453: 6.94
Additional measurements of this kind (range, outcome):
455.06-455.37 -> 8.82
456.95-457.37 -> 9.09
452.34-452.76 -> 7.44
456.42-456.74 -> 9.73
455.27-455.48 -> 8.1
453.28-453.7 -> 6.13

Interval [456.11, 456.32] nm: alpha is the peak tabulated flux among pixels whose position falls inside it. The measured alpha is 10.37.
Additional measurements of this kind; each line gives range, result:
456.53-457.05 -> 11.01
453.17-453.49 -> 7.379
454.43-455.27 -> 9.277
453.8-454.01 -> 9.339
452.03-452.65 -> 10.24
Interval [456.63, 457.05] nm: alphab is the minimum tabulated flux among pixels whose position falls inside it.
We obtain 9.49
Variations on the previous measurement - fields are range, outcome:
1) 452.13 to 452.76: 5.619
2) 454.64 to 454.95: 8.334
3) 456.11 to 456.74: 9.128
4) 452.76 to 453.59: 4.926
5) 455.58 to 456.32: 8.76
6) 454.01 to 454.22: 8.055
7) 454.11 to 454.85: 8.123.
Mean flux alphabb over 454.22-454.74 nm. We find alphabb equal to 8.89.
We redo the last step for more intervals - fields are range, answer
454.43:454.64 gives 8.48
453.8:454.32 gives 9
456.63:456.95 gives 10.4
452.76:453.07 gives 6.25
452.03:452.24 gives 9.7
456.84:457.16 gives 9.21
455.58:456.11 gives 9.85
